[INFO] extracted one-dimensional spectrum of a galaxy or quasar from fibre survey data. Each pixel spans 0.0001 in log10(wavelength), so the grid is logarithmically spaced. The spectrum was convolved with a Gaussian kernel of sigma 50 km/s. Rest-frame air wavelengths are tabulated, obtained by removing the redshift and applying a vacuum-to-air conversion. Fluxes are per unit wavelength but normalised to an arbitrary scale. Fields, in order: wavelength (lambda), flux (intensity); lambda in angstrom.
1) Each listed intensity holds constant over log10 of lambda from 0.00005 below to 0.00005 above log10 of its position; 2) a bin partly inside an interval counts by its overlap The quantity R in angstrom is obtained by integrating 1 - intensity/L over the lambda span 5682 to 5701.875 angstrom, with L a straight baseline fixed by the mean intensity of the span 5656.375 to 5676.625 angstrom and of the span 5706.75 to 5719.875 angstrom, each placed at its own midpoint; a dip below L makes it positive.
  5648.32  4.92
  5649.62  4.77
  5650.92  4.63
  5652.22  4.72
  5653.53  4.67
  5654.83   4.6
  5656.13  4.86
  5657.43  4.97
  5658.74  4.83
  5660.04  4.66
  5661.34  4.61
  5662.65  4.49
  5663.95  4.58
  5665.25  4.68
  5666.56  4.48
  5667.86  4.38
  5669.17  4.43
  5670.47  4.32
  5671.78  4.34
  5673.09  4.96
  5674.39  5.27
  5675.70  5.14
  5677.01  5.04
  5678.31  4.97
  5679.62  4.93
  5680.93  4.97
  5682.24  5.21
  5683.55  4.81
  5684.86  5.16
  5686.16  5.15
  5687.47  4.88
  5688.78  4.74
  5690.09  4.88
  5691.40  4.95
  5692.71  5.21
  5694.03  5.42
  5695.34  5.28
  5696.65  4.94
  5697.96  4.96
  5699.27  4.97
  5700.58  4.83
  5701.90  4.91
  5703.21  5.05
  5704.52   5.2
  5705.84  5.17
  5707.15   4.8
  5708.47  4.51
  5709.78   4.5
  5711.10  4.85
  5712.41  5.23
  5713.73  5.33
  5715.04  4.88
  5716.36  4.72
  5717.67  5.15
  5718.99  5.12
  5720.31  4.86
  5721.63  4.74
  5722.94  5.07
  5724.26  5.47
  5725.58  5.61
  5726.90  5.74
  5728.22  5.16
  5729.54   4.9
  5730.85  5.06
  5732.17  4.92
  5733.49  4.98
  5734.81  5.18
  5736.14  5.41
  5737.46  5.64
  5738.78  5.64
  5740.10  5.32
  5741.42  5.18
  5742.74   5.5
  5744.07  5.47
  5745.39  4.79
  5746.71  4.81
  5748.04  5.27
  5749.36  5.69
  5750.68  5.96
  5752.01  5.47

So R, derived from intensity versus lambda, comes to -0.88 angstrom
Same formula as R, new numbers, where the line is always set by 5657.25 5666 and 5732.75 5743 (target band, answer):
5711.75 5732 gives 0.3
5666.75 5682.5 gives -0.1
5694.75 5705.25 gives 0.0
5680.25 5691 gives -0.2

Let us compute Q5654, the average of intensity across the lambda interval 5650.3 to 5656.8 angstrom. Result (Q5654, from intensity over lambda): 4.7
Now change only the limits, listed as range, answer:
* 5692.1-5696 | 5.3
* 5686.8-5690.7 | 4.83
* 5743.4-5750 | 5.2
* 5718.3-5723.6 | 4.95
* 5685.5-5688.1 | 5.03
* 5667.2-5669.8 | 4.41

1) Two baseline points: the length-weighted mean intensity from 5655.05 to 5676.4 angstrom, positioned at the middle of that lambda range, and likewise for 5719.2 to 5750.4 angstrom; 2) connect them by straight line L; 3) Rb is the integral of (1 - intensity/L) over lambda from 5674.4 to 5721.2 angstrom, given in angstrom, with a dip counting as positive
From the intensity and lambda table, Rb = -0.5 angstrom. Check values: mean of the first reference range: 4.69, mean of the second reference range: 5.24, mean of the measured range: 4.99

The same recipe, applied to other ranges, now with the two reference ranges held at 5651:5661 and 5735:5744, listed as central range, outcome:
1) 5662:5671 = 0.7 angstrom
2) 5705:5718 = 0.7 angstrom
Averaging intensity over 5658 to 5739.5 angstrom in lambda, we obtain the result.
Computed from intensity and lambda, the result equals 4.97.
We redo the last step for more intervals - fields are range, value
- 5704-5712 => 4.84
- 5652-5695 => 4.83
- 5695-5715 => 4.96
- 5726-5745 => 5.29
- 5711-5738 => 5.15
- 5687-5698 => 5.03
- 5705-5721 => 4.93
